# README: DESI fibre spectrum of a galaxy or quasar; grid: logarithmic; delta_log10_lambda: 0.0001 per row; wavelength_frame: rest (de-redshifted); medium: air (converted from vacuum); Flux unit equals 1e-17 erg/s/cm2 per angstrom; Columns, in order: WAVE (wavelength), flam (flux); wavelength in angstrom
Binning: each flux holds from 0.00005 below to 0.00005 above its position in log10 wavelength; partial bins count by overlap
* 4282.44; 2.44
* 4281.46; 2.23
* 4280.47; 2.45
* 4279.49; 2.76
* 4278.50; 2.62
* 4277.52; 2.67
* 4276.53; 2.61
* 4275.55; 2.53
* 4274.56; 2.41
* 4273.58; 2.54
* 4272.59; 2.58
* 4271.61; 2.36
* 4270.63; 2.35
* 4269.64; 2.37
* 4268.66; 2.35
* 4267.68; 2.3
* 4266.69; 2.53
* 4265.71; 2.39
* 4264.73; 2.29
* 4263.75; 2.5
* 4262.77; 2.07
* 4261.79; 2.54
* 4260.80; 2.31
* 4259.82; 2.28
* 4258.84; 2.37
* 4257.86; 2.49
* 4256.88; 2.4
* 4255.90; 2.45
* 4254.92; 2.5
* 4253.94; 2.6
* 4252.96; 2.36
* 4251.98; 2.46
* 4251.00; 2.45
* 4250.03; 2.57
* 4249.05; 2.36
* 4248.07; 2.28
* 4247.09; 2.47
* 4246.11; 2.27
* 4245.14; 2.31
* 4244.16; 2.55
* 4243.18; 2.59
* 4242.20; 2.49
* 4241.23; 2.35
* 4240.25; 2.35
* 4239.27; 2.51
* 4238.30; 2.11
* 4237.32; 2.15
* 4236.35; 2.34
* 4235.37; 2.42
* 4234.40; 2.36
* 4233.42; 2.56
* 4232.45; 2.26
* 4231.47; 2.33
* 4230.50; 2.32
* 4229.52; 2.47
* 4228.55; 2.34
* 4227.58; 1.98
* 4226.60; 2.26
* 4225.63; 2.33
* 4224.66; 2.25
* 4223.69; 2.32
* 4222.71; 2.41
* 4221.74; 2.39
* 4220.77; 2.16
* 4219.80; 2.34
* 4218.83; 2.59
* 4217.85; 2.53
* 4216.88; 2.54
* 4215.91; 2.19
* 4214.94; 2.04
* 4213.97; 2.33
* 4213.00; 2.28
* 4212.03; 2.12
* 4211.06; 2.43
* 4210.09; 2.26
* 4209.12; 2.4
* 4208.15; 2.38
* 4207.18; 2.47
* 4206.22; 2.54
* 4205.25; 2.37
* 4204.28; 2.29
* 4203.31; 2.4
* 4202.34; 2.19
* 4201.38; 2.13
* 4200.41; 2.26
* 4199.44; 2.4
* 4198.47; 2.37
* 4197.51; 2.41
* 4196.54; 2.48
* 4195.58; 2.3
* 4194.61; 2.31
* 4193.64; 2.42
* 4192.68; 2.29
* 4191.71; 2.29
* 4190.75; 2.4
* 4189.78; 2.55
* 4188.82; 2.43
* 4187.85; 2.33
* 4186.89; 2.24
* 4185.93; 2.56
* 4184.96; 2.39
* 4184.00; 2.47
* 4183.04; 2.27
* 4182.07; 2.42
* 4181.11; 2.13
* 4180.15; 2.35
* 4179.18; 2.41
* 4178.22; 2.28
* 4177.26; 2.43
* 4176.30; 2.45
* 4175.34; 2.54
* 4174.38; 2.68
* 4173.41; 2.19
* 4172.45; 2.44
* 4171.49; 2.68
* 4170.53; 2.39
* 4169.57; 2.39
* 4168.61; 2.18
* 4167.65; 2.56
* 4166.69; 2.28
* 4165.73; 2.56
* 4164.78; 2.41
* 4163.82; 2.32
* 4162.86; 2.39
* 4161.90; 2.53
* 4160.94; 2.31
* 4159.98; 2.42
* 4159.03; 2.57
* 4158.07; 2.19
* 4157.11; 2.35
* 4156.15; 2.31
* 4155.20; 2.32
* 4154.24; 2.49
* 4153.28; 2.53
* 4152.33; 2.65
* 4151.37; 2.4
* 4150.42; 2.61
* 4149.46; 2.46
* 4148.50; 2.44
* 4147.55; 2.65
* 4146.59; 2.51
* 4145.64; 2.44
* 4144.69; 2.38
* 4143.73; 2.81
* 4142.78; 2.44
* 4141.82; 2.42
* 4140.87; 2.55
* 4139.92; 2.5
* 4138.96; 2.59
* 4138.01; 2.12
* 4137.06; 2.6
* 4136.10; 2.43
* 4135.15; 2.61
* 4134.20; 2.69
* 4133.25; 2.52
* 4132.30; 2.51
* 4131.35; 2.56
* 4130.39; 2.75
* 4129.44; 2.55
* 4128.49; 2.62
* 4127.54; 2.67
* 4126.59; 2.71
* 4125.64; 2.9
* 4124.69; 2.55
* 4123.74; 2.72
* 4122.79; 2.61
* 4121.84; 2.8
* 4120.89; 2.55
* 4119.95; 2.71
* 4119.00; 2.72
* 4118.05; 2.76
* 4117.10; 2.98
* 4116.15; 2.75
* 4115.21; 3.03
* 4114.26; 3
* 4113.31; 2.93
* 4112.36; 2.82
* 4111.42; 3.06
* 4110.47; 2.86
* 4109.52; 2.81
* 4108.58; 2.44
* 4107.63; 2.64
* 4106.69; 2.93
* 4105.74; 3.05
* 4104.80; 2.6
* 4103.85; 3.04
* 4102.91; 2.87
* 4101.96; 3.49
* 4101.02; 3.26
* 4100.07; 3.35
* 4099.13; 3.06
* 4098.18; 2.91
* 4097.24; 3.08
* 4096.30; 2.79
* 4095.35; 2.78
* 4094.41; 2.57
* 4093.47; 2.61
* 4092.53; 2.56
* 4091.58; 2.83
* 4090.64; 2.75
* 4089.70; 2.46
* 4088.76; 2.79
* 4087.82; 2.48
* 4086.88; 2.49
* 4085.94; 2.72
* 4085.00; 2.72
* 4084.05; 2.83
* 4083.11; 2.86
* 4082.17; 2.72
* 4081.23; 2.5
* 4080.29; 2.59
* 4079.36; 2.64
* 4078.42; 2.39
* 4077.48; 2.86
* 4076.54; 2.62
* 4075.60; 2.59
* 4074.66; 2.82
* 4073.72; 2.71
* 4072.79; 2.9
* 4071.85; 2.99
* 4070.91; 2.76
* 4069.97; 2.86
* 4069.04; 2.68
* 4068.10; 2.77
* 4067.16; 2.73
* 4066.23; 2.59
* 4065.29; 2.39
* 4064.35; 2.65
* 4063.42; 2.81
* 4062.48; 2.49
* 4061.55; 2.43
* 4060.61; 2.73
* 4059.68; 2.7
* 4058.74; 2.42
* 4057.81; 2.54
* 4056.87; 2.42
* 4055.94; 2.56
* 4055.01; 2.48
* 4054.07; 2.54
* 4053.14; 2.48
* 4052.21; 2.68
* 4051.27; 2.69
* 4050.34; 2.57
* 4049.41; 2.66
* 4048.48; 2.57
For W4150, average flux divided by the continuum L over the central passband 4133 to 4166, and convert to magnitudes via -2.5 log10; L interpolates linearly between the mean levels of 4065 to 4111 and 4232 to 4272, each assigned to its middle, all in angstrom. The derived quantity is 0.067 mag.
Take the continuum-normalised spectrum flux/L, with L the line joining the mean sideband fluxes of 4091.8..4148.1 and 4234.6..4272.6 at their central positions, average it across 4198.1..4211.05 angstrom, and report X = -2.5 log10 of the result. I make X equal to 0.08 mag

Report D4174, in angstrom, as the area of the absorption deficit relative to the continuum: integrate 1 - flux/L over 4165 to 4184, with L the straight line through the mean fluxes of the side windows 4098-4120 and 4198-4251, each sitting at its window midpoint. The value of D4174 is 1.41 angstrom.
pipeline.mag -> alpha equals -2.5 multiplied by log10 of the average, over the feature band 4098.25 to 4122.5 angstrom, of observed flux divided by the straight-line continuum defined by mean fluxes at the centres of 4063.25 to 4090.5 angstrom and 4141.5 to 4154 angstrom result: -0.115 mag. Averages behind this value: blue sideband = 2.69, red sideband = 2.52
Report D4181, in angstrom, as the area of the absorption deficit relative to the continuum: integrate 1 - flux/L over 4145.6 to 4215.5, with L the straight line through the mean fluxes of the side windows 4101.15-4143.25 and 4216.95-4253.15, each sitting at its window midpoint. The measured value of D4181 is 4.1 angstrom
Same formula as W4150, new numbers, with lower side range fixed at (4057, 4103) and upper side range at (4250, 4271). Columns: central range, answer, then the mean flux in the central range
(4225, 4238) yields 0.06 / 2.31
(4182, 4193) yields 0.07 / 2.39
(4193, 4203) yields 0.08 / 2.33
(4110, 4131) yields -0.05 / 2.77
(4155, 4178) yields 0.07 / 2.41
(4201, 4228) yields 0.08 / 2.32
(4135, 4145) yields 0.06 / 2.49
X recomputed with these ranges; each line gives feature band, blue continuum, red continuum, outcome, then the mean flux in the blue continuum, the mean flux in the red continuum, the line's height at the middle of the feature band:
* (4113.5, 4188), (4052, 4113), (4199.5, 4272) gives 0.02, 2.73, 2.36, 2.57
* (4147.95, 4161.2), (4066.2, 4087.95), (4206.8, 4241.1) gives 0.03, 2.71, 2.33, 2.51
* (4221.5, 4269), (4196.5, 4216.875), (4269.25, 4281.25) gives 0.03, 2.32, 2.51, 2.43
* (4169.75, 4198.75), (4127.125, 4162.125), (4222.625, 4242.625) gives 0.01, 2.5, 2.33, 2.42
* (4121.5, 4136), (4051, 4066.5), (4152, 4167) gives -0.08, 2.56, 2.41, 2.46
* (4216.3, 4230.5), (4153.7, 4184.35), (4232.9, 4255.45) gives 0.03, 2.4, 2.41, 2.41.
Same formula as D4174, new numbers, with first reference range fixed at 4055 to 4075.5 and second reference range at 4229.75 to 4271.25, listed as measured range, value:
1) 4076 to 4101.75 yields -1.30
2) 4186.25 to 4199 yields 0.51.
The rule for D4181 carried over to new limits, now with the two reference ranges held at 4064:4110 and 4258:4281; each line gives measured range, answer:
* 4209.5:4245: 2.5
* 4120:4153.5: 1.4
